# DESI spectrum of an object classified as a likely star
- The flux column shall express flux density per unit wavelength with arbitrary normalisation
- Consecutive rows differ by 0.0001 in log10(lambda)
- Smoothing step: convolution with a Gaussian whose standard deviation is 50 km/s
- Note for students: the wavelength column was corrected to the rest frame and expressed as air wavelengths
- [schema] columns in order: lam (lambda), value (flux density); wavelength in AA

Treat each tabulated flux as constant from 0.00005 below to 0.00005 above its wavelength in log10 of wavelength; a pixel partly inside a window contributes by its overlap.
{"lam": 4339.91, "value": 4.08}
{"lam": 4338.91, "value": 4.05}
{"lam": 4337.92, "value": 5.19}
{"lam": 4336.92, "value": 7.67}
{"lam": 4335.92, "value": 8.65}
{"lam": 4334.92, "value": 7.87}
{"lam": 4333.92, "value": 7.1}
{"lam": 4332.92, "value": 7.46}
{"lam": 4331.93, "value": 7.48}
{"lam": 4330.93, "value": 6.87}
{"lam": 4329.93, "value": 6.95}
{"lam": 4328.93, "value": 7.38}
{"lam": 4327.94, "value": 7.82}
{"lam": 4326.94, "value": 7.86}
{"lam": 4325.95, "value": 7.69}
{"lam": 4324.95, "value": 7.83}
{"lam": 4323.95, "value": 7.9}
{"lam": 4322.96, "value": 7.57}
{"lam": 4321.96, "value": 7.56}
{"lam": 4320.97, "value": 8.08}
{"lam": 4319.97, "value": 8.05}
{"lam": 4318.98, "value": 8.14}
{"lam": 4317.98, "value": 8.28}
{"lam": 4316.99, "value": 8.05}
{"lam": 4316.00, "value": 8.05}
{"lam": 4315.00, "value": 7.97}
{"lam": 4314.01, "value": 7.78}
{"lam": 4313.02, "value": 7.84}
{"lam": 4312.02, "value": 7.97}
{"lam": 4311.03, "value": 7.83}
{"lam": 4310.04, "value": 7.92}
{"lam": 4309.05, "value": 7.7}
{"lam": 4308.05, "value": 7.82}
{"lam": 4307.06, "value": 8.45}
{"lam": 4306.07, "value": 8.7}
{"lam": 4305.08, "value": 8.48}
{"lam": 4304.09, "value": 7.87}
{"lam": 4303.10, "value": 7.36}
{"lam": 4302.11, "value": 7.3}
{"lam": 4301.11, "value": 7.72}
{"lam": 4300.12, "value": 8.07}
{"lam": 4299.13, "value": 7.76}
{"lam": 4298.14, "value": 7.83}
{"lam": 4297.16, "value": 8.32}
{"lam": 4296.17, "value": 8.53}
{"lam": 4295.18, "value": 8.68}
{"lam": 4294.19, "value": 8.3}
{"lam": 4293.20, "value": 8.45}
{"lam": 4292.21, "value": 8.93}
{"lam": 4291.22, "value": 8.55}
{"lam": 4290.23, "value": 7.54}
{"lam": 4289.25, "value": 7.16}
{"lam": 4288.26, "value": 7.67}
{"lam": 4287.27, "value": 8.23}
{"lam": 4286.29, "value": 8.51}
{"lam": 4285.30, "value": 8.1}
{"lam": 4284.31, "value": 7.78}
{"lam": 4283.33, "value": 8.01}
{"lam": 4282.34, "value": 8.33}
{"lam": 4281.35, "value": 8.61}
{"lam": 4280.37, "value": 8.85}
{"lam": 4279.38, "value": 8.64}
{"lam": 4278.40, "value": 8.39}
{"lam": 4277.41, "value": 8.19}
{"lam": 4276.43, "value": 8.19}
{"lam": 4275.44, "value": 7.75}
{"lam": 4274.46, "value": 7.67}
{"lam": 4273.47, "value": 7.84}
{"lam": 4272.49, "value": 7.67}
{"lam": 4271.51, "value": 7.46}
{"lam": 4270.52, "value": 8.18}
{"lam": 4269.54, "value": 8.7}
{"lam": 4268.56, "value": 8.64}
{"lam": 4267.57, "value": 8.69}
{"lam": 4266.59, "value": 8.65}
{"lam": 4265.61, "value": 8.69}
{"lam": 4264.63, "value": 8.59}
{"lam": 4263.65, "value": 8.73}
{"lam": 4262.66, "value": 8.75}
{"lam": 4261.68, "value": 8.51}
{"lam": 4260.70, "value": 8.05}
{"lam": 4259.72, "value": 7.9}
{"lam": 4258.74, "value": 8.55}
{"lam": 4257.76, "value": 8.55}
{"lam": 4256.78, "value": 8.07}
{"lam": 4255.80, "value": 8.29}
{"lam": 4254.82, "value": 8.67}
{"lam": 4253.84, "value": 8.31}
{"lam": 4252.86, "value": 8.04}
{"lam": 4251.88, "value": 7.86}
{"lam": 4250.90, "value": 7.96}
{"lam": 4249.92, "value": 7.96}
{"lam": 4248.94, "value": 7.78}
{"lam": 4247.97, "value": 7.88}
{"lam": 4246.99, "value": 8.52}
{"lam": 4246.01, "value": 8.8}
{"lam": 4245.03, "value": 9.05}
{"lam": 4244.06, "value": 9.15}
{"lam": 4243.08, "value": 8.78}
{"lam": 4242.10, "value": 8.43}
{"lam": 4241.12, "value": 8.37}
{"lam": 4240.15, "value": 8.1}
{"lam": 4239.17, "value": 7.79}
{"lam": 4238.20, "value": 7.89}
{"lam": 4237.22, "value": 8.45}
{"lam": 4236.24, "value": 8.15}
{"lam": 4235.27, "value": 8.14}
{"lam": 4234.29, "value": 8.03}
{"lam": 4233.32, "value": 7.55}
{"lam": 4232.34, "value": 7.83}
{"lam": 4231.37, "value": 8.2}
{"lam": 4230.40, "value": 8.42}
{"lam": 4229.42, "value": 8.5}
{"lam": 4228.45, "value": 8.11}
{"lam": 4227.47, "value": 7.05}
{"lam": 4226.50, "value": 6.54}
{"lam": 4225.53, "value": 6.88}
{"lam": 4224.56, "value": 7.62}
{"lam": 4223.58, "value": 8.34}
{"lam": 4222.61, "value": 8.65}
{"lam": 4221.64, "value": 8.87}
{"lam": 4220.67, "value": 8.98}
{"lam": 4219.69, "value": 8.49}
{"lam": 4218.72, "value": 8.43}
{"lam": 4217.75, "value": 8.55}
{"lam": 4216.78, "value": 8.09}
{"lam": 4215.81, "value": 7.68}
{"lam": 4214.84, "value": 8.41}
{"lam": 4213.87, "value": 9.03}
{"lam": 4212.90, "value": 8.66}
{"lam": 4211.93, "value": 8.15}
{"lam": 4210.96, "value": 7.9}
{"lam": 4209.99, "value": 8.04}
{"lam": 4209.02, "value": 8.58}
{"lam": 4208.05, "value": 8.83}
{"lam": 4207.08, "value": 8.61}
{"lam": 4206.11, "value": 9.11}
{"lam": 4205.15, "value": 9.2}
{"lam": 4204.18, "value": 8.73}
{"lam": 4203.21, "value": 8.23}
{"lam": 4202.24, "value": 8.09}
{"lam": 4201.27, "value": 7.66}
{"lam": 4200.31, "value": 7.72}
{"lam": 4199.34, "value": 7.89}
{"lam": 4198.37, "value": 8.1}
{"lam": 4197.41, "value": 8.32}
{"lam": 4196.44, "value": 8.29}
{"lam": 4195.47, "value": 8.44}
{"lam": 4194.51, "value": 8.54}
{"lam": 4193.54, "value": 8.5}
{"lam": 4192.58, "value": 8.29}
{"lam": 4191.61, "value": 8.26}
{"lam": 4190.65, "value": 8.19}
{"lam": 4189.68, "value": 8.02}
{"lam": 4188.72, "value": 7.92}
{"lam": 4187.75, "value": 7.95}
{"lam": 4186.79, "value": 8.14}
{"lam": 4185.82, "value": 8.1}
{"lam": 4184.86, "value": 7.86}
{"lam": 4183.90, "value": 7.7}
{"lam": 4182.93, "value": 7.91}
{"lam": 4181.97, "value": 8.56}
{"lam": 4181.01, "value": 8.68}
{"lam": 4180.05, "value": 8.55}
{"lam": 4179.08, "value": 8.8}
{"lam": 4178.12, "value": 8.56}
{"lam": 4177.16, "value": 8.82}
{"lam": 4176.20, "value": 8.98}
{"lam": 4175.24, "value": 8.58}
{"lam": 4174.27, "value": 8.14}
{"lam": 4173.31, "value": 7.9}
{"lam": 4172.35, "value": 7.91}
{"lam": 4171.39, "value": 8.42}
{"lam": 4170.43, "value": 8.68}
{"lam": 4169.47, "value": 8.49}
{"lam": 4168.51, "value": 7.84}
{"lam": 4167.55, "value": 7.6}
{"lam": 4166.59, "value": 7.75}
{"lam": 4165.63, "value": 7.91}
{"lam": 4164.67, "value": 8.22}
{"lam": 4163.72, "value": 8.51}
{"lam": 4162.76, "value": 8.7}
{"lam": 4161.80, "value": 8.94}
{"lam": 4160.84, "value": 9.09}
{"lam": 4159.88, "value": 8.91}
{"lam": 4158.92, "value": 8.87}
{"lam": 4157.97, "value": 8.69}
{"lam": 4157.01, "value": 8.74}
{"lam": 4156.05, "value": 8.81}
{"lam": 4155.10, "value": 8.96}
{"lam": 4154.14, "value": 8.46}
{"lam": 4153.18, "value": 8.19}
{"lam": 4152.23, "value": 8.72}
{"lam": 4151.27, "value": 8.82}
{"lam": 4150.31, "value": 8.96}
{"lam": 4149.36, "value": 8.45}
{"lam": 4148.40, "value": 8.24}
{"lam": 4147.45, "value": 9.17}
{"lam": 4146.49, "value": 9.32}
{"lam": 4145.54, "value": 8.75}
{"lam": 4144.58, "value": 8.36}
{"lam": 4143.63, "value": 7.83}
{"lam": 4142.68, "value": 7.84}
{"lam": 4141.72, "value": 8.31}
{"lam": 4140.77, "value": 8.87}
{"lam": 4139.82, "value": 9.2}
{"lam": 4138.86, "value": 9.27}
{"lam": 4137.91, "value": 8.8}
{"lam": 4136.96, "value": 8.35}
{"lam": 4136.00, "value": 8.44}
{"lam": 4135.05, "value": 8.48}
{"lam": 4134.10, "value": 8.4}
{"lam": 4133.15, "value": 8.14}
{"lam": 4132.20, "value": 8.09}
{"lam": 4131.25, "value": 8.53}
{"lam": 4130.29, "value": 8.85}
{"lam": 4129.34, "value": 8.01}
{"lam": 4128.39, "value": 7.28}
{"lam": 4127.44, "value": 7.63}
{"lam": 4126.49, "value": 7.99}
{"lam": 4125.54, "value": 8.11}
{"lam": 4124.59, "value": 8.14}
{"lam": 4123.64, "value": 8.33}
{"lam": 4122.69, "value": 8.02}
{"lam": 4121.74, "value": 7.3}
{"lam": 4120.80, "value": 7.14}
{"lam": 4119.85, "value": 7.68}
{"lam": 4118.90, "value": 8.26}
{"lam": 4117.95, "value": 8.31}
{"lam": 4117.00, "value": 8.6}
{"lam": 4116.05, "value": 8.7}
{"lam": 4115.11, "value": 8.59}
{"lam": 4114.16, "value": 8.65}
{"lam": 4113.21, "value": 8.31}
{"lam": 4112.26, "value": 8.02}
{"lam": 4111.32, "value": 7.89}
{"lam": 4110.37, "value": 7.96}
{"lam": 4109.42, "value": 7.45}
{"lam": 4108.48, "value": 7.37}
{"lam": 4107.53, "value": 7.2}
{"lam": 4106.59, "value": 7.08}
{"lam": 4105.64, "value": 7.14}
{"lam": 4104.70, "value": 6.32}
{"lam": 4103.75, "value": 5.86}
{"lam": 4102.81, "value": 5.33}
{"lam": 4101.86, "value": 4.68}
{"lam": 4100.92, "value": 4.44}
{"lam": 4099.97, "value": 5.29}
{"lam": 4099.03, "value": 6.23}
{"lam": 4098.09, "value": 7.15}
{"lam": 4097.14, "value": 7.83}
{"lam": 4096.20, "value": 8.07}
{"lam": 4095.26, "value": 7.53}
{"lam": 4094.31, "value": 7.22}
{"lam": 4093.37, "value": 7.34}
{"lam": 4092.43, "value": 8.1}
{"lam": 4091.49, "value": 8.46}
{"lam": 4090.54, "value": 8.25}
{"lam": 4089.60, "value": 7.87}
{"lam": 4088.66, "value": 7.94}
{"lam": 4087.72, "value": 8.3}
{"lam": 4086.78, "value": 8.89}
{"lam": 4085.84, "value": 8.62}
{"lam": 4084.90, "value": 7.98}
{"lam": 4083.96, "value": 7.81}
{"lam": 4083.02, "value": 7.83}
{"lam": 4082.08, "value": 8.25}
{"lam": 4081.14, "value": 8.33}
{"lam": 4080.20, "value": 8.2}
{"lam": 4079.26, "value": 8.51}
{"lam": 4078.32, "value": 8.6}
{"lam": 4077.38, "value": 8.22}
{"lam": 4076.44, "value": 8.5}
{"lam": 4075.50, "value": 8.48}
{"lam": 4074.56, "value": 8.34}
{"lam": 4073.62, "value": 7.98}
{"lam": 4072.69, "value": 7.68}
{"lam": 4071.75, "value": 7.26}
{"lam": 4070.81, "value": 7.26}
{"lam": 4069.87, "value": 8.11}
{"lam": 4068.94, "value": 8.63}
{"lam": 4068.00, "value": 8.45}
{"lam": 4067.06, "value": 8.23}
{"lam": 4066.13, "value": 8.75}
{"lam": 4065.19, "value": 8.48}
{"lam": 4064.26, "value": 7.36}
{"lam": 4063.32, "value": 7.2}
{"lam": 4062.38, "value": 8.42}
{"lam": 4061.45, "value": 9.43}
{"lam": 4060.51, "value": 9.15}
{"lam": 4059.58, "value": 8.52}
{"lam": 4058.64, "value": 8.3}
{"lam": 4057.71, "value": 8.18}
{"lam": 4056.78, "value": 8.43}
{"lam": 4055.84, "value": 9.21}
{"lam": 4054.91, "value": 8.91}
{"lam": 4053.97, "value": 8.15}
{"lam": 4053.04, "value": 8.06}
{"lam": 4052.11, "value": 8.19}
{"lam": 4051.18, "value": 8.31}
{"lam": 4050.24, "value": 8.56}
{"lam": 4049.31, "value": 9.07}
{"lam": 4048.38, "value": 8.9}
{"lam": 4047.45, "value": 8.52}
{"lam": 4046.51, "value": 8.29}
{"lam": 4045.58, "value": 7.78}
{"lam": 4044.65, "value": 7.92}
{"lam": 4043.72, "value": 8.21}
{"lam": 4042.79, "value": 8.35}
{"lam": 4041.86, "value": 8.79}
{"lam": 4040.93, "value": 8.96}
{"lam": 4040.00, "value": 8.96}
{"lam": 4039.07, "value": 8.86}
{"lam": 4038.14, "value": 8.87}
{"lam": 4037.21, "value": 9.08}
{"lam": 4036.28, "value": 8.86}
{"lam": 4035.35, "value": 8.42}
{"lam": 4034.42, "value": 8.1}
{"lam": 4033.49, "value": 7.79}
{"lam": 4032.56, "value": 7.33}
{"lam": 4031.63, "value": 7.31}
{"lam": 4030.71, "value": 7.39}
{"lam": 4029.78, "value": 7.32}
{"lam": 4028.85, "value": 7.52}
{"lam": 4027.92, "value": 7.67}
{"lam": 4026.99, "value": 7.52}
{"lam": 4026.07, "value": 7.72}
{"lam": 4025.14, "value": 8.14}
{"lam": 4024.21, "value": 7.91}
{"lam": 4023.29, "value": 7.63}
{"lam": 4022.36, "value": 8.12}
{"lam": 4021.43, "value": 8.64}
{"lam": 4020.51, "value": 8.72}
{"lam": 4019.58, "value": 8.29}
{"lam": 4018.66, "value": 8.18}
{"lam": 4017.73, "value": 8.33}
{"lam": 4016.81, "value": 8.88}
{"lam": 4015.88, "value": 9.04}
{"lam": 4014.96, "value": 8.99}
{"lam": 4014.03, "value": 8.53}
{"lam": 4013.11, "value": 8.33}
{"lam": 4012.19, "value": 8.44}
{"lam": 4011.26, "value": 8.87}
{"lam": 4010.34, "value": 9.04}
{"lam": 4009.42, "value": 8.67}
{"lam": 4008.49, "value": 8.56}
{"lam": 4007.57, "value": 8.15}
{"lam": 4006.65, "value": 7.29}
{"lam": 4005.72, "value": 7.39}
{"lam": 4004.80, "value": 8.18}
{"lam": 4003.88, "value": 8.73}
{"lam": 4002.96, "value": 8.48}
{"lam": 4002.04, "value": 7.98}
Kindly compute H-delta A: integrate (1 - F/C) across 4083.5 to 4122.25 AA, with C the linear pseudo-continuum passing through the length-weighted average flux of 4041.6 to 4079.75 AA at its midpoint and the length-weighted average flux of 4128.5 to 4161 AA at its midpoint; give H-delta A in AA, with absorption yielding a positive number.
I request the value 4.4 AA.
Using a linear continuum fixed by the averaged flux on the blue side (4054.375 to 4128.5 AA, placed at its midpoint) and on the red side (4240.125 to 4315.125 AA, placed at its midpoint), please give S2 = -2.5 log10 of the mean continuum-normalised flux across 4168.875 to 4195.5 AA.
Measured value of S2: -0.04 mag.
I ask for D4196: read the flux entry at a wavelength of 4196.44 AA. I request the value 8.29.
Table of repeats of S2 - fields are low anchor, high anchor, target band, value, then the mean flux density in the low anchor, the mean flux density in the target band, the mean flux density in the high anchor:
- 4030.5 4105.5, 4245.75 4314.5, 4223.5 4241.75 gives 0.033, 7.99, 7.89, 8.17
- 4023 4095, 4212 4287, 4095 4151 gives 0.051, 8.21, 7.85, 8.24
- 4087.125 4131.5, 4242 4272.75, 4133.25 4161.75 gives -0.119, 7.55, 8.66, 8.37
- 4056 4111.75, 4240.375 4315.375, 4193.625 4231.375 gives -0.027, 7.75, 8.26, 8.21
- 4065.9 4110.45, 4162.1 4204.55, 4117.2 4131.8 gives -0.019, 7.6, 7.98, 8.24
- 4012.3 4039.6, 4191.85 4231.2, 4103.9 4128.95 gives 0.058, 8.19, 7.8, 8.26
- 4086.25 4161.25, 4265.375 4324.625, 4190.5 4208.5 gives -0.044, 7.99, 8.37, 8.1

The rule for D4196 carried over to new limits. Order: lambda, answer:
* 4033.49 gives 7.79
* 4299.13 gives 7.76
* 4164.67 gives 8.22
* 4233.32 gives 7.55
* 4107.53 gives 7.2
